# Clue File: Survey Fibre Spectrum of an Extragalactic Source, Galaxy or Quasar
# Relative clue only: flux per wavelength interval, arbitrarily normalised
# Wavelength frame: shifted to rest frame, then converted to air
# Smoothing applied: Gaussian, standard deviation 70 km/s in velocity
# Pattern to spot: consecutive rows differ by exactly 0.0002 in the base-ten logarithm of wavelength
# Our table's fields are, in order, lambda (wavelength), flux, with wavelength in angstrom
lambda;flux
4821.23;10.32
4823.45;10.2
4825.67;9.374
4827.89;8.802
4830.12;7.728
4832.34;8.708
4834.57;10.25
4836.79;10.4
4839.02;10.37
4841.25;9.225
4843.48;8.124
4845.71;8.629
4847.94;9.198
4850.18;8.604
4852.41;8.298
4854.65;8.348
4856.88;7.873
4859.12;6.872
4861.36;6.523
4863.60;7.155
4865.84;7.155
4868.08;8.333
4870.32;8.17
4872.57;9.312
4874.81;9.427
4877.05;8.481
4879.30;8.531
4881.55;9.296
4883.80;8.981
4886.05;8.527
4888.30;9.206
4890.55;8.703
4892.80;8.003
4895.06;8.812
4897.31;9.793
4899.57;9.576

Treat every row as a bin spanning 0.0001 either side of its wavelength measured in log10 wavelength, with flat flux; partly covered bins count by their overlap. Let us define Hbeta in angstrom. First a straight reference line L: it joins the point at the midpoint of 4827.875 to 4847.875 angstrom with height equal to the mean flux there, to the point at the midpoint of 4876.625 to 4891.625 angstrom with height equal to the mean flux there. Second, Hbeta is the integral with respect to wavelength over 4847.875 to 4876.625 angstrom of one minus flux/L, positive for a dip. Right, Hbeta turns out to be 2.94 angstrom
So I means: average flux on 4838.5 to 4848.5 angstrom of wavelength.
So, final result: 9.03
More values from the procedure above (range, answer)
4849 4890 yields 8.29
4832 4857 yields 9.06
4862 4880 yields 8.27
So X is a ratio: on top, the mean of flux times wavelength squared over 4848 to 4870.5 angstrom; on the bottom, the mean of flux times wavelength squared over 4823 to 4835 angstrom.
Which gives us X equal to 0.87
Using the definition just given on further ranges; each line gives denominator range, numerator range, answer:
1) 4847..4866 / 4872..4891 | 1.16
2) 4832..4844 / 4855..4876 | 0.83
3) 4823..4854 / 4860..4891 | 0.94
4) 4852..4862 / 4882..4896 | 1.17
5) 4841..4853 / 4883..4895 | 1.02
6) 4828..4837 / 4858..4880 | 0.89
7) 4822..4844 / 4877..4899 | 0.97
